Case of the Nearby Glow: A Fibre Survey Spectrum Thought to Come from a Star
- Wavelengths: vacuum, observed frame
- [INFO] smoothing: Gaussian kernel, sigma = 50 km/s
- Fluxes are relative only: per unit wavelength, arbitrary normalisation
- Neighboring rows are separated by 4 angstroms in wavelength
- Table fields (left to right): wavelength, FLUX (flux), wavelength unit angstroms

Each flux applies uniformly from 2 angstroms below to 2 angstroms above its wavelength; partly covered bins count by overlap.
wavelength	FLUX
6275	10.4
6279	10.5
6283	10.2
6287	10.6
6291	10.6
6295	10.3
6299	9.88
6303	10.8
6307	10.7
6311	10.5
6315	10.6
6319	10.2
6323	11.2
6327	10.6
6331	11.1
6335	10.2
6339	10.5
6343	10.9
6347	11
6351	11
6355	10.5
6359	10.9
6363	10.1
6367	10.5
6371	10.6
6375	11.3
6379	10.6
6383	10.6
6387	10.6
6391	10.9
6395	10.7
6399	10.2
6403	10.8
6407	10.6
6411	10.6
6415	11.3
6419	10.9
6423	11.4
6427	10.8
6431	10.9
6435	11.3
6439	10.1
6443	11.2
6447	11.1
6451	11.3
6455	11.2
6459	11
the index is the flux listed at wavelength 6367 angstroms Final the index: 10.5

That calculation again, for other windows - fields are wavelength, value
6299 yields 9.88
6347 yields 11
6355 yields 10.5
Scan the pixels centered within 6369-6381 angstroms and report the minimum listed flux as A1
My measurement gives 10.6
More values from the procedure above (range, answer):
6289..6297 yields 10.3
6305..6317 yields 10.5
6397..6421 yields 10.2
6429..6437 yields 10.9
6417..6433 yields 10.8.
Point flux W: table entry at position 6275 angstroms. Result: 10.4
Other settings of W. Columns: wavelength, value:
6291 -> 10.6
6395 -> 10.7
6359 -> 10.9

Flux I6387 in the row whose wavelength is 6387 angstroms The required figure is 10.6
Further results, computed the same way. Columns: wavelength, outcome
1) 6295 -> 10.3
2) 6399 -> 10.2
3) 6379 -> 10.6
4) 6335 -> 10.2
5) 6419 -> 10.9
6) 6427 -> 10.8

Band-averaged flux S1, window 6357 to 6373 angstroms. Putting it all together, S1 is 10.5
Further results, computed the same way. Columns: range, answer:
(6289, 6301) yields 10.3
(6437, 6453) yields 10.9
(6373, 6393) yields 10.8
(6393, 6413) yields 10.6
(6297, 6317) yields 10.5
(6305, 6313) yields 10.6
